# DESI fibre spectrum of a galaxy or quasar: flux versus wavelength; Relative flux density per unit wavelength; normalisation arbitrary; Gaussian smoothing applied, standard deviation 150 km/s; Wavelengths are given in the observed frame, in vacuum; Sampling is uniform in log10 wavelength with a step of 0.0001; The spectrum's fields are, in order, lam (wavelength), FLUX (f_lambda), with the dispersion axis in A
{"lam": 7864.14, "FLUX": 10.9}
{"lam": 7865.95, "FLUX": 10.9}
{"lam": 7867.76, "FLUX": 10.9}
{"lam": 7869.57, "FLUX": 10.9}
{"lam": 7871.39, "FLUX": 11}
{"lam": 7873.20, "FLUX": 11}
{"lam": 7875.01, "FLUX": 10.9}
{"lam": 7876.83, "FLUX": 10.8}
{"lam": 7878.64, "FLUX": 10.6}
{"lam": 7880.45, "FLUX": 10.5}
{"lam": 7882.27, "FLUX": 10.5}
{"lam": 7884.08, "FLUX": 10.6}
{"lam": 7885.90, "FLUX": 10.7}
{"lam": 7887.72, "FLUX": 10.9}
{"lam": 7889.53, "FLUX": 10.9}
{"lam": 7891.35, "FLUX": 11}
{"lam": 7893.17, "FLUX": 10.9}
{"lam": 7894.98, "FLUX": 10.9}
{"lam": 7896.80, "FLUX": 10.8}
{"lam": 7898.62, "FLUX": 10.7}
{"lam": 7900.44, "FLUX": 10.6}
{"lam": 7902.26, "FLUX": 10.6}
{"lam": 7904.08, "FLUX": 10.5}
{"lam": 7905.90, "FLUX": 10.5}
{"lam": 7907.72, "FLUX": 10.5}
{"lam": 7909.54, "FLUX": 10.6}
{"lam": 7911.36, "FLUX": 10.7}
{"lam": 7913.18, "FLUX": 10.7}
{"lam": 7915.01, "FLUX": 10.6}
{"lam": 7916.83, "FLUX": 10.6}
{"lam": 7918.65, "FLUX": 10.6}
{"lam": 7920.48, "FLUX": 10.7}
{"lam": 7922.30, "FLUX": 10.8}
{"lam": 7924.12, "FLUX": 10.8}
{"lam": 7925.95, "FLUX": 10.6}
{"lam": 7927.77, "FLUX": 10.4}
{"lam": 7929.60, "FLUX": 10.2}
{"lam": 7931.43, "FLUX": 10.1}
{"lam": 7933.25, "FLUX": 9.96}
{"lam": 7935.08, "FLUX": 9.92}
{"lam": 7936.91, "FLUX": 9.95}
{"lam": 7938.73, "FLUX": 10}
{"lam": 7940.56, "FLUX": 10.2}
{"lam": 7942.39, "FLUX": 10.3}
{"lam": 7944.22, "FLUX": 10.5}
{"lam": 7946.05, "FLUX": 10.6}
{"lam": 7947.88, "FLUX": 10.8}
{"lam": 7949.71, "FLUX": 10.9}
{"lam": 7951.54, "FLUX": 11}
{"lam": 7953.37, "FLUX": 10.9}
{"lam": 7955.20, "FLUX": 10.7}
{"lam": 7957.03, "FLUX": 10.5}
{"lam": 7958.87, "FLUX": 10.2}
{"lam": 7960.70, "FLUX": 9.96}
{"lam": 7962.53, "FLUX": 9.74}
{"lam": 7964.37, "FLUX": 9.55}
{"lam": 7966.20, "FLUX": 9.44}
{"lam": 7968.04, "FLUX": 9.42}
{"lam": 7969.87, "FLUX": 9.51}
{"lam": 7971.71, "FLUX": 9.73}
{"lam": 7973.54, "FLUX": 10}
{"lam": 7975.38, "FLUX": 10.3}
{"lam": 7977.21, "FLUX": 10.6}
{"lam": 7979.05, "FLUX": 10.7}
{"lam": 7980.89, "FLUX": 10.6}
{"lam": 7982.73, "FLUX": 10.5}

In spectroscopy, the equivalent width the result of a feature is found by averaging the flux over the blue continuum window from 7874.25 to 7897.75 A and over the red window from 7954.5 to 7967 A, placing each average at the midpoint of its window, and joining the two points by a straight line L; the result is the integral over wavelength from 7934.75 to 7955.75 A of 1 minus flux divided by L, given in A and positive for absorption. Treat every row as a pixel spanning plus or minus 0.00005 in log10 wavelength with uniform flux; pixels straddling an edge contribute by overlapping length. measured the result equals -0.7 A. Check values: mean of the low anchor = 10.8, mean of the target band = 10.5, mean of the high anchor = 10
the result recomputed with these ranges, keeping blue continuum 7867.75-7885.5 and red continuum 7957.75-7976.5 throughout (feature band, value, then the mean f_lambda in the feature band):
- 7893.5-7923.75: -0.7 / 10.7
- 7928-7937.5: 0.1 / 10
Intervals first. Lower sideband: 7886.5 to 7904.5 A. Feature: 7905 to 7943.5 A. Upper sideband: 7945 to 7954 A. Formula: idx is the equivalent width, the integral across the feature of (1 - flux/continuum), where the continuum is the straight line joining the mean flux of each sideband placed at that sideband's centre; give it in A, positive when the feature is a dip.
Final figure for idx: 1.41 A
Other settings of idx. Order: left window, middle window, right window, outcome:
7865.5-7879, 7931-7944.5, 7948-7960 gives 0.8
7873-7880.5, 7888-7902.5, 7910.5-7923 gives -0.1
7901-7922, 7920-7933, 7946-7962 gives 0.2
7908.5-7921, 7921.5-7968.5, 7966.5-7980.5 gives 0.1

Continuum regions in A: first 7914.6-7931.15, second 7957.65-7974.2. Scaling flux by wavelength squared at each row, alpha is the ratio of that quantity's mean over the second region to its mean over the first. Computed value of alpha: 0.93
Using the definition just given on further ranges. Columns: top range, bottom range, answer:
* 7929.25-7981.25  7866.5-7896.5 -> 0.96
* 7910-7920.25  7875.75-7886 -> 1.01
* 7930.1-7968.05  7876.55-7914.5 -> 0.97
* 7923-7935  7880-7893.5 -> 0.97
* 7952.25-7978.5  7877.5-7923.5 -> 0.96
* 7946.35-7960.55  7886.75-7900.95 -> 1.00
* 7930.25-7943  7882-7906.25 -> 0.95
